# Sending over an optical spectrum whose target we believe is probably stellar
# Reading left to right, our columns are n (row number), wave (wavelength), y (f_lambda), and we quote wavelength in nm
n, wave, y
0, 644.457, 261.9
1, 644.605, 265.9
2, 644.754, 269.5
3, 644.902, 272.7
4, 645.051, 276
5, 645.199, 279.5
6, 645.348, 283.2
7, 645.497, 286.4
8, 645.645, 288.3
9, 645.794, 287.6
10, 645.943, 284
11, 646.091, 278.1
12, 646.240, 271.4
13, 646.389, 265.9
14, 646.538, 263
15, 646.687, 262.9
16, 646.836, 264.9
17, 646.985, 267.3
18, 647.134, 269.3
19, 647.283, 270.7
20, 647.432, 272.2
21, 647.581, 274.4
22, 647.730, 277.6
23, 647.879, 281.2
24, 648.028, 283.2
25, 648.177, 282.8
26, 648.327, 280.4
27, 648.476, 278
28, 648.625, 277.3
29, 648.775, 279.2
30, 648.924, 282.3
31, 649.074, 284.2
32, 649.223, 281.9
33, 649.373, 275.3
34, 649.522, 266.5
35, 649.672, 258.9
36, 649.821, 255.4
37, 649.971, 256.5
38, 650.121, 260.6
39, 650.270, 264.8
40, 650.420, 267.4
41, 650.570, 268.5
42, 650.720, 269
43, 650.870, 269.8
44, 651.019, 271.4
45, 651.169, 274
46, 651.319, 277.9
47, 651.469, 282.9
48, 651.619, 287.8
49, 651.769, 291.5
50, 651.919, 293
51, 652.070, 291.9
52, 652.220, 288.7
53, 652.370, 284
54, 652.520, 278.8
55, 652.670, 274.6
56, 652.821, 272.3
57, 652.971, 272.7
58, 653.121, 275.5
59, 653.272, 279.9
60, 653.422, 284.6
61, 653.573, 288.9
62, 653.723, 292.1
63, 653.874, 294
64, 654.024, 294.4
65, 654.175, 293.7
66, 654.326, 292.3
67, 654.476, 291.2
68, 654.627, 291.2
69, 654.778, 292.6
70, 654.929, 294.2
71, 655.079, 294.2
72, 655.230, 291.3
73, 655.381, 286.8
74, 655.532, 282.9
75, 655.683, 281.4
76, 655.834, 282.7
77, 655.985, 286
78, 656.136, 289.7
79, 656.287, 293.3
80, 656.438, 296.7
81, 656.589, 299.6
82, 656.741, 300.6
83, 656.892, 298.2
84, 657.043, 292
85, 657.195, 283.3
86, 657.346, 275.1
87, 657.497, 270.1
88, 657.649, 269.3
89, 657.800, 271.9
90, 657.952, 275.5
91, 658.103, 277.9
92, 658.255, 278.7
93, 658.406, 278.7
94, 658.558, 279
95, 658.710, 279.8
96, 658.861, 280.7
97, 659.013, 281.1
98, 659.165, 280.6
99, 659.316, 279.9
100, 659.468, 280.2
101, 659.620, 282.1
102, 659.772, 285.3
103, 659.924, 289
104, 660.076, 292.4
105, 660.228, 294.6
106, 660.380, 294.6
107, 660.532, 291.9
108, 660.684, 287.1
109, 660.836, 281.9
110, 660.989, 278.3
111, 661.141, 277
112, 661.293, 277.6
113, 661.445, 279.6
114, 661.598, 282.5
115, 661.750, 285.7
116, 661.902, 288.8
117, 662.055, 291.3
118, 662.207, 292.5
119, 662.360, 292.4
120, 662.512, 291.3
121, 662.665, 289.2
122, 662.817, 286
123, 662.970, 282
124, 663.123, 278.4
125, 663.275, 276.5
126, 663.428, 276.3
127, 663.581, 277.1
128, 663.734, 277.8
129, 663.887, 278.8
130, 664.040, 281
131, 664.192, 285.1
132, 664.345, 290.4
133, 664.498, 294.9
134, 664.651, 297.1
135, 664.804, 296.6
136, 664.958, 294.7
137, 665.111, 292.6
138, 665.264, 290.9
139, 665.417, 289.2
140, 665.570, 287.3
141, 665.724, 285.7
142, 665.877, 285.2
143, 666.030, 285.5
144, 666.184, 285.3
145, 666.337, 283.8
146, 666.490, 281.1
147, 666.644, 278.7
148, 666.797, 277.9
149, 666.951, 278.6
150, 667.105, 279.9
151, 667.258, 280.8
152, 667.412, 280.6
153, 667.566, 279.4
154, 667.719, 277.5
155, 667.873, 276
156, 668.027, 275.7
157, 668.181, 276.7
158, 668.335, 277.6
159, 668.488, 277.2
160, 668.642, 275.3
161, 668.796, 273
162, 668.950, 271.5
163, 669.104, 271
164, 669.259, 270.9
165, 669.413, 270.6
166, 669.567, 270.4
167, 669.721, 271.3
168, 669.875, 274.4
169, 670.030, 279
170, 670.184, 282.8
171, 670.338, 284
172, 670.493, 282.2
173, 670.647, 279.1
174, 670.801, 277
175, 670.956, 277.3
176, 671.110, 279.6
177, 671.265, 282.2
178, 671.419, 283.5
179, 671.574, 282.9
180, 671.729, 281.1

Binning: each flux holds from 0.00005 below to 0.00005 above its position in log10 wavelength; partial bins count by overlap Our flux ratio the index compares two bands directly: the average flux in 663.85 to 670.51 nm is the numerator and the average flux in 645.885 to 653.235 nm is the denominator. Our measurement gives 1.02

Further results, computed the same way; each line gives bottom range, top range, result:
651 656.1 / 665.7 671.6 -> 0.97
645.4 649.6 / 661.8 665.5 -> 1.04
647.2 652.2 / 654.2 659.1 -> 1.04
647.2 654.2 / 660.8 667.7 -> 1.02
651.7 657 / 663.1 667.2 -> 0.99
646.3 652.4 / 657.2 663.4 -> 1.03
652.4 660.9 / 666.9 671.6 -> 0.97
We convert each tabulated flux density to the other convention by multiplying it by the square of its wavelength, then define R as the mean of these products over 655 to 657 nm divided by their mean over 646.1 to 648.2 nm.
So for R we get 1.1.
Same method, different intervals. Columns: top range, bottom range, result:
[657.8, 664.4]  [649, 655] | 1.04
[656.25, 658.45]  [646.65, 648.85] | 1.06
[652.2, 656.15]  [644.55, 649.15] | 1.06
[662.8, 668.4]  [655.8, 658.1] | 1.02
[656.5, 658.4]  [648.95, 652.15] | 1.05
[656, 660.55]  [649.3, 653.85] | 1.05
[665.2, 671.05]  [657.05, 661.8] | 1.02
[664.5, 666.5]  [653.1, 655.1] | 1.03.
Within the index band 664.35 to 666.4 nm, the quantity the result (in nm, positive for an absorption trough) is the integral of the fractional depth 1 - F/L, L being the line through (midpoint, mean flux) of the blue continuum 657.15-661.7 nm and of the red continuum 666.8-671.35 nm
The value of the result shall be -0.08 nm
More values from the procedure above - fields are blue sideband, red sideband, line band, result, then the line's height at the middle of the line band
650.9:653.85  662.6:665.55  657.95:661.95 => 0.02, 285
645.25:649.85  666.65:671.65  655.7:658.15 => -0.08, 276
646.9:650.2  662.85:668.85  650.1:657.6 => -0.22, 276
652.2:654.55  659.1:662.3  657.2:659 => 0.05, 285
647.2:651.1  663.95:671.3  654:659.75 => -0.19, 276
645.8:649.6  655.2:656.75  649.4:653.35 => 0.10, 282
